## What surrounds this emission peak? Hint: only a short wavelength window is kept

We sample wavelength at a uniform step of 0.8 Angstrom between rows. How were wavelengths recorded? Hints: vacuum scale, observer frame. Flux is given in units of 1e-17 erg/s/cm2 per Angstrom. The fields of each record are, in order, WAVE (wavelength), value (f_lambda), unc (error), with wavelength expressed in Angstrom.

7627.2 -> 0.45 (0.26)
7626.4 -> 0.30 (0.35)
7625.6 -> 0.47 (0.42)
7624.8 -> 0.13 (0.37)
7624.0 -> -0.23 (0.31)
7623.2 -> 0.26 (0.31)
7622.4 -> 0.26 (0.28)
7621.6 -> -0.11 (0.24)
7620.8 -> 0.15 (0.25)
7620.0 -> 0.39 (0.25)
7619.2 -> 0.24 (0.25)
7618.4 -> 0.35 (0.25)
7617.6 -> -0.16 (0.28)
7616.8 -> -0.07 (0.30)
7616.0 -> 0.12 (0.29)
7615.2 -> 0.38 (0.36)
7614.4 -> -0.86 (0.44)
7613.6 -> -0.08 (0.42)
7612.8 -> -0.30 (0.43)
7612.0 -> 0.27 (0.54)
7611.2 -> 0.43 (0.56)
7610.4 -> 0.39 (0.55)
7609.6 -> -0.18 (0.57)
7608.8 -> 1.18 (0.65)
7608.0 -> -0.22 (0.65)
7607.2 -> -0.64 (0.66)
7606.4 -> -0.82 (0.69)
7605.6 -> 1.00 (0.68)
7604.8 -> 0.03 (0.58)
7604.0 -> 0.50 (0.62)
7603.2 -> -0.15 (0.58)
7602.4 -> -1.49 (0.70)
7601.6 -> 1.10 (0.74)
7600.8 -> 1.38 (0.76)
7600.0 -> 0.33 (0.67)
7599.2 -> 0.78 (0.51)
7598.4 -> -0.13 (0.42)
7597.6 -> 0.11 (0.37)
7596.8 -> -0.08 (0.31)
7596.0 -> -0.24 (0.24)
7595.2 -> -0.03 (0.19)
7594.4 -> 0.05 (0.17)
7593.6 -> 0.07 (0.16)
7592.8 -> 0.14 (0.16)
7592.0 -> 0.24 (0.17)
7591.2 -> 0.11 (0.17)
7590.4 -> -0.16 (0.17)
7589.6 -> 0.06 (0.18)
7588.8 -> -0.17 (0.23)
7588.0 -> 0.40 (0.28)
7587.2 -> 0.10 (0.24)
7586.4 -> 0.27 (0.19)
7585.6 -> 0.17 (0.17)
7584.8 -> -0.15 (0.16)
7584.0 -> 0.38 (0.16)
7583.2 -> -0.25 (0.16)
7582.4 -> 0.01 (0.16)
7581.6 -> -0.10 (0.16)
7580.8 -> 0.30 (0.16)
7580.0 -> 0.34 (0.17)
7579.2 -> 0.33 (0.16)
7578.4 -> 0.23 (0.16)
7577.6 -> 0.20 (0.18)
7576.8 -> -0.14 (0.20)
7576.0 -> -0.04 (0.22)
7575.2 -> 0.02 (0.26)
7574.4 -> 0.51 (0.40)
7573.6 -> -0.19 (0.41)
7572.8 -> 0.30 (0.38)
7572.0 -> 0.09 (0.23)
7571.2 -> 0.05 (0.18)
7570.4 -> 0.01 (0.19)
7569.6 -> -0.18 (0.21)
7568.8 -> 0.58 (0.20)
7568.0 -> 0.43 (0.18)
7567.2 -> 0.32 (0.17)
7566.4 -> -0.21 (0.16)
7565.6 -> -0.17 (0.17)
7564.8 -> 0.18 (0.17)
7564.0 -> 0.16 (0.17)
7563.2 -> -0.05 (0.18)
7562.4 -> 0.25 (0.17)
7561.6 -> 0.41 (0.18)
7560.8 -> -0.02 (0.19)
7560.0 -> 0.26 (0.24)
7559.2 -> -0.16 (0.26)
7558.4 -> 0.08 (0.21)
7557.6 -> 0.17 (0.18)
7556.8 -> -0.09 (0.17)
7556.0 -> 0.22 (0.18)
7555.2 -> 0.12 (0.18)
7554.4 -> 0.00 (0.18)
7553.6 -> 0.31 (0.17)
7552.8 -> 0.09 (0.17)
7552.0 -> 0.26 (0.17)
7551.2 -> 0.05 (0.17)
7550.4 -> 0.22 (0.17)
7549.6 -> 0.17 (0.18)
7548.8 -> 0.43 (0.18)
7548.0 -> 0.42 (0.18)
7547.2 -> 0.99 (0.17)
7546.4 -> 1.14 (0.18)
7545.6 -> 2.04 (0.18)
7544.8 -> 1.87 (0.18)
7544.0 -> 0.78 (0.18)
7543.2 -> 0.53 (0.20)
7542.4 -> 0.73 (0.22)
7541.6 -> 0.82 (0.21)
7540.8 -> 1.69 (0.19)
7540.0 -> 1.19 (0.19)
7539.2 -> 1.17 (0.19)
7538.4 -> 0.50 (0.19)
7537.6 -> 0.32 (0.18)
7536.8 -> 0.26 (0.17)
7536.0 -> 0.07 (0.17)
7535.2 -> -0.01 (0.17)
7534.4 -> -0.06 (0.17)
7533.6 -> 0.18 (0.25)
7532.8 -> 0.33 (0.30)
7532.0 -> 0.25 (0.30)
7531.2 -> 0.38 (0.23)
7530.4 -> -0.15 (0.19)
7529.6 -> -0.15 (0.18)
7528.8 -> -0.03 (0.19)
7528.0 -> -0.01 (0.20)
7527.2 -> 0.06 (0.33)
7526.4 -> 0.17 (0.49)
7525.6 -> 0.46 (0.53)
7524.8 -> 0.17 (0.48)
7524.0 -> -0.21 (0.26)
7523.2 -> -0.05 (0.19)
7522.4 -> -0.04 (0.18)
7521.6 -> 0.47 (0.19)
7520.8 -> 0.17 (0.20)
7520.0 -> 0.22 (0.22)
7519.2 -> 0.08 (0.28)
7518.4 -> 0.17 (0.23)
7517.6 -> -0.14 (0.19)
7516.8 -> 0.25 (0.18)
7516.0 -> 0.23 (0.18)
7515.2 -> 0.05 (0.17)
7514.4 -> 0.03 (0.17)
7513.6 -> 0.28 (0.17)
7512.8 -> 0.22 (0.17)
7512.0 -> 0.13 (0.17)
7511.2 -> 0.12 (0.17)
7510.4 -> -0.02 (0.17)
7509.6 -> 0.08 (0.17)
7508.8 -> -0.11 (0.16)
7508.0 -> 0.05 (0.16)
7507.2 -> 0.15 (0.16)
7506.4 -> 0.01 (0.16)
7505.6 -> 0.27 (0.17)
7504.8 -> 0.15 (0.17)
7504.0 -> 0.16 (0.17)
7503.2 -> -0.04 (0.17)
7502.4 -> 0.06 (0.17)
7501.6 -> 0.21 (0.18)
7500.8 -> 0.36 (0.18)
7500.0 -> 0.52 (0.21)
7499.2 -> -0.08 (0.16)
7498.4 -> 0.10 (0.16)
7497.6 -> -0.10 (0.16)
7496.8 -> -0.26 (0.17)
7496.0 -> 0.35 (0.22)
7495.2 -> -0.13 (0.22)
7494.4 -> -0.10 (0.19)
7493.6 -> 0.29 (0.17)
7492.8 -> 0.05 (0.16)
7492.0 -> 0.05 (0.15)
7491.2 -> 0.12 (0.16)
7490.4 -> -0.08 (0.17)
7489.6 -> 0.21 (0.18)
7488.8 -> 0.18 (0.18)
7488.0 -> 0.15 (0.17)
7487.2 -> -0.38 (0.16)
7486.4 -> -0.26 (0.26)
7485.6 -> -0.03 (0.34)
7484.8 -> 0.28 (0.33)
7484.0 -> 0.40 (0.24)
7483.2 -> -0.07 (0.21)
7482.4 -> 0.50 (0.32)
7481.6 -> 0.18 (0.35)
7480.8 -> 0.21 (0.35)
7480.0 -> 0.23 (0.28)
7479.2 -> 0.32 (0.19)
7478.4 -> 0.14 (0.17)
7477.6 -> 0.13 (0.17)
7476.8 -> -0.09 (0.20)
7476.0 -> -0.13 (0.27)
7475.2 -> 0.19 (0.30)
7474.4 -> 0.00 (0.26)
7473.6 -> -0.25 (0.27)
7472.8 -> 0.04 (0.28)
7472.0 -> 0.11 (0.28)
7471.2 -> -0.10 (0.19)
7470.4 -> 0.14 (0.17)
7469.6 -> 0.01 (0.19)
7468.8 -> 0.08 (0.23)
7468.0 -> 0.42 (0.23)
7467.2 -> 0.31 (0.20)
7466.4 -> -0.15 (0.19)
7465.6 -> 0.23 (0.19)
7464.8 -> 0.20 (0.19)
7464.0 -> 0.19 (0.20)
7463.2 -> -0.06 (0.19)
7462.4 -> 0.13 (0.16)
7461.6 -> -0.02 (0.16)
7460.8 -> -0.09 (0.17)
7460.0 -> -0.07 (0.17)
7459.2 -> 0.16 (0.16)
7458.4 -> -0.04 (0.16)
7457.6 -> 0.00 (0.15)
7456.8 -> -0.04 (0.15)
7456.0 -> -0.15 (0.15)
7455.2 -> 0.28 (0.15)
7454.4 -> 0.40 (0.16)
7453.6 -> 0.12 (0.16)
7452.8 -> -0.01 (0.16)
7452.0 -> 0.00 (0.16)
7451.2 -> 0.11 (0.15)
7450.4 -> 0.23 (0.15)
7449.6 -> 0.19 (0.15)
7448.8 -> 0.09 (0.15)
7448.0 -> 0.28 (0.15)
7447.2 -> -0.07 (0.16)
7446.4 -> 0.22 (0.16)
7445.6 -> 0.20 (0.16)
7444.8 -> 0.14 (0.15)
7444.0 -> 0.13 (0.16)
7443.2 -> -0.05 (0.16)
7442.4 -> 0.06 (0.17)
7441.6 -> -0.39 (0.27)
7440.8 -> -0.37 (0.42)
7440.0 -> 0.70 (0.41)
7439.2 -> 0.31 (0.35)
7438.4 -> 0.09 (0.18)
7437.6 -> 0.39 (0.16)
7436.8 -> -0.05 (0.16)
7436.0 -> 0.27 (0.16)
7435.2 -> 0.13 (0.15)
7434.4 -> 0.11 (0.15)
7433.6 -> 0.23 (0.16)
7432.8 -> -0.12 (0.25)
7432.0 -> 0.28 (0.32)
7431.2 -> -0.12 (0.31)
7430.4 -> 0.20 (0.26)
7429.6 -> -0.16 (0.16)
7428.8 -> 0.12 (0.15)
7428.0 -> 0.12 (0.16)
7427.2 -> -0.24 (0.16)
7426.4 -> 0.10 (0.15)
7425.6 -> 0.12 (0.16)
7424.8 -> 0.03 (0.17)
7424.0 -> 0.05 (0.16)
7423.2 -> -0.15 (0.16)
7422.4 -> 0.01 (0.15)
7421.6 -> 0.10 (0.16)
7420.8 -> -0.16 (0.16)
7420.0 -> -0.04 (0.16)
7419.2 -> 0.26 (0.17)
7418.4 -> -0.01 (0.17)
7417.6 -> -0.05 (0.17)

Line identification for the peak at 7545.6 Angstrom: [O II] 3727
